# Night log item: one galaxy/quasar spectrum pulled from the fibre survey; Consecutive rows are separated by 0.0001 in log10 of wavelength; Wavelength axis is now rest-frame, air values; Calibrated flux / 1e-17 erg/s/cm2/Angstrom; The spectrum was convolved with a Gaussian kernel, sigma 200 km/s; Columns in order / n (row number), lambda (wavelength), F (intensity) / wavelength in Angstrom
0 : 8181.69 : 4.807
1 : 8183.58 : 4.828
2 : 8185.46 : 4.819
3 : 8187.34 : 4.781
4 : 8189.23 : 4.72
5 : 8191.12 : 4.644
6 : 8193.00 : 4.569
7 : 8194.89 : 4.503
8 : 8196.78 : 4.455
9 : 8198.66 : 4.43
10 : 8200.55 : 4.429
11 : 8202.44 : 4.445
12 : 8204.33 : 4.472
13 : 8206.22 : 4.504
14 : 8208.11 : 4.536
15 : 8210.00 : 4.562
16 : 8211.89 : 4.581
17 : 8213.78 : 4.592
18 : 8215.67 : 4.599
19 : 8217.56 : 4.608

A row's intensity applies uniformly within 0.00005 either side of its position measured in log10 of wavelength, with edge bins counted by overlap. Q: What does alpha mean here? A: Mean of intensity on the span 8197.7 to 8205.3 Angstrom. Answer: 4.45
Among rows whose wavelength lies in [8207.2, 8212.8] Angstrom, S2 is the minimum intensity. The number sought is 4.536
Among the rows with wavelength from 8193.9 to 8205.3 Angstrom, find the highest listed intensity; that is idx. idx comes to 4.503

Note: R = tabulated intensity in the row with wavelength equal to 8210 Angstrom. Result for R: 4.562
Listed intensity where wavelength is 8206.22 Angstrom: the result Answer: 4.504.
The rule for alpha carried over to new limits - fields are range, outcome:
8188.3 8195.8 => 4.61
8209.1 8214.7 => 4.58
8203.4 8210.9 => 4.52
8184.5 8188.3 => 4.81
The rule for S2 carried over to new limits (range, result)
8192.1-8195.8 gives 4.503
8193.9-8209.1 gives 4.429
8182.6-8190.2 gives 4.72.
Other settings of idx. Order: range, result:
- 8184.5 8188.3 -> 4.819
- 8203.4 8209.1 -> 4.536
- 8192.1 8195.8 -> 4.569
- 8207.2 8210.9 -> 4.562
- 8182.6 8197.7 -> 4.828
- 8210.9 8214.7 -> 4.592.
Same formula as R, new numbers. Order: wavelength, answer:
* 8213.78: 4.592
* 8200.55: 4.429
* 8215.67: 4.599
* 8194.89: 4.503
